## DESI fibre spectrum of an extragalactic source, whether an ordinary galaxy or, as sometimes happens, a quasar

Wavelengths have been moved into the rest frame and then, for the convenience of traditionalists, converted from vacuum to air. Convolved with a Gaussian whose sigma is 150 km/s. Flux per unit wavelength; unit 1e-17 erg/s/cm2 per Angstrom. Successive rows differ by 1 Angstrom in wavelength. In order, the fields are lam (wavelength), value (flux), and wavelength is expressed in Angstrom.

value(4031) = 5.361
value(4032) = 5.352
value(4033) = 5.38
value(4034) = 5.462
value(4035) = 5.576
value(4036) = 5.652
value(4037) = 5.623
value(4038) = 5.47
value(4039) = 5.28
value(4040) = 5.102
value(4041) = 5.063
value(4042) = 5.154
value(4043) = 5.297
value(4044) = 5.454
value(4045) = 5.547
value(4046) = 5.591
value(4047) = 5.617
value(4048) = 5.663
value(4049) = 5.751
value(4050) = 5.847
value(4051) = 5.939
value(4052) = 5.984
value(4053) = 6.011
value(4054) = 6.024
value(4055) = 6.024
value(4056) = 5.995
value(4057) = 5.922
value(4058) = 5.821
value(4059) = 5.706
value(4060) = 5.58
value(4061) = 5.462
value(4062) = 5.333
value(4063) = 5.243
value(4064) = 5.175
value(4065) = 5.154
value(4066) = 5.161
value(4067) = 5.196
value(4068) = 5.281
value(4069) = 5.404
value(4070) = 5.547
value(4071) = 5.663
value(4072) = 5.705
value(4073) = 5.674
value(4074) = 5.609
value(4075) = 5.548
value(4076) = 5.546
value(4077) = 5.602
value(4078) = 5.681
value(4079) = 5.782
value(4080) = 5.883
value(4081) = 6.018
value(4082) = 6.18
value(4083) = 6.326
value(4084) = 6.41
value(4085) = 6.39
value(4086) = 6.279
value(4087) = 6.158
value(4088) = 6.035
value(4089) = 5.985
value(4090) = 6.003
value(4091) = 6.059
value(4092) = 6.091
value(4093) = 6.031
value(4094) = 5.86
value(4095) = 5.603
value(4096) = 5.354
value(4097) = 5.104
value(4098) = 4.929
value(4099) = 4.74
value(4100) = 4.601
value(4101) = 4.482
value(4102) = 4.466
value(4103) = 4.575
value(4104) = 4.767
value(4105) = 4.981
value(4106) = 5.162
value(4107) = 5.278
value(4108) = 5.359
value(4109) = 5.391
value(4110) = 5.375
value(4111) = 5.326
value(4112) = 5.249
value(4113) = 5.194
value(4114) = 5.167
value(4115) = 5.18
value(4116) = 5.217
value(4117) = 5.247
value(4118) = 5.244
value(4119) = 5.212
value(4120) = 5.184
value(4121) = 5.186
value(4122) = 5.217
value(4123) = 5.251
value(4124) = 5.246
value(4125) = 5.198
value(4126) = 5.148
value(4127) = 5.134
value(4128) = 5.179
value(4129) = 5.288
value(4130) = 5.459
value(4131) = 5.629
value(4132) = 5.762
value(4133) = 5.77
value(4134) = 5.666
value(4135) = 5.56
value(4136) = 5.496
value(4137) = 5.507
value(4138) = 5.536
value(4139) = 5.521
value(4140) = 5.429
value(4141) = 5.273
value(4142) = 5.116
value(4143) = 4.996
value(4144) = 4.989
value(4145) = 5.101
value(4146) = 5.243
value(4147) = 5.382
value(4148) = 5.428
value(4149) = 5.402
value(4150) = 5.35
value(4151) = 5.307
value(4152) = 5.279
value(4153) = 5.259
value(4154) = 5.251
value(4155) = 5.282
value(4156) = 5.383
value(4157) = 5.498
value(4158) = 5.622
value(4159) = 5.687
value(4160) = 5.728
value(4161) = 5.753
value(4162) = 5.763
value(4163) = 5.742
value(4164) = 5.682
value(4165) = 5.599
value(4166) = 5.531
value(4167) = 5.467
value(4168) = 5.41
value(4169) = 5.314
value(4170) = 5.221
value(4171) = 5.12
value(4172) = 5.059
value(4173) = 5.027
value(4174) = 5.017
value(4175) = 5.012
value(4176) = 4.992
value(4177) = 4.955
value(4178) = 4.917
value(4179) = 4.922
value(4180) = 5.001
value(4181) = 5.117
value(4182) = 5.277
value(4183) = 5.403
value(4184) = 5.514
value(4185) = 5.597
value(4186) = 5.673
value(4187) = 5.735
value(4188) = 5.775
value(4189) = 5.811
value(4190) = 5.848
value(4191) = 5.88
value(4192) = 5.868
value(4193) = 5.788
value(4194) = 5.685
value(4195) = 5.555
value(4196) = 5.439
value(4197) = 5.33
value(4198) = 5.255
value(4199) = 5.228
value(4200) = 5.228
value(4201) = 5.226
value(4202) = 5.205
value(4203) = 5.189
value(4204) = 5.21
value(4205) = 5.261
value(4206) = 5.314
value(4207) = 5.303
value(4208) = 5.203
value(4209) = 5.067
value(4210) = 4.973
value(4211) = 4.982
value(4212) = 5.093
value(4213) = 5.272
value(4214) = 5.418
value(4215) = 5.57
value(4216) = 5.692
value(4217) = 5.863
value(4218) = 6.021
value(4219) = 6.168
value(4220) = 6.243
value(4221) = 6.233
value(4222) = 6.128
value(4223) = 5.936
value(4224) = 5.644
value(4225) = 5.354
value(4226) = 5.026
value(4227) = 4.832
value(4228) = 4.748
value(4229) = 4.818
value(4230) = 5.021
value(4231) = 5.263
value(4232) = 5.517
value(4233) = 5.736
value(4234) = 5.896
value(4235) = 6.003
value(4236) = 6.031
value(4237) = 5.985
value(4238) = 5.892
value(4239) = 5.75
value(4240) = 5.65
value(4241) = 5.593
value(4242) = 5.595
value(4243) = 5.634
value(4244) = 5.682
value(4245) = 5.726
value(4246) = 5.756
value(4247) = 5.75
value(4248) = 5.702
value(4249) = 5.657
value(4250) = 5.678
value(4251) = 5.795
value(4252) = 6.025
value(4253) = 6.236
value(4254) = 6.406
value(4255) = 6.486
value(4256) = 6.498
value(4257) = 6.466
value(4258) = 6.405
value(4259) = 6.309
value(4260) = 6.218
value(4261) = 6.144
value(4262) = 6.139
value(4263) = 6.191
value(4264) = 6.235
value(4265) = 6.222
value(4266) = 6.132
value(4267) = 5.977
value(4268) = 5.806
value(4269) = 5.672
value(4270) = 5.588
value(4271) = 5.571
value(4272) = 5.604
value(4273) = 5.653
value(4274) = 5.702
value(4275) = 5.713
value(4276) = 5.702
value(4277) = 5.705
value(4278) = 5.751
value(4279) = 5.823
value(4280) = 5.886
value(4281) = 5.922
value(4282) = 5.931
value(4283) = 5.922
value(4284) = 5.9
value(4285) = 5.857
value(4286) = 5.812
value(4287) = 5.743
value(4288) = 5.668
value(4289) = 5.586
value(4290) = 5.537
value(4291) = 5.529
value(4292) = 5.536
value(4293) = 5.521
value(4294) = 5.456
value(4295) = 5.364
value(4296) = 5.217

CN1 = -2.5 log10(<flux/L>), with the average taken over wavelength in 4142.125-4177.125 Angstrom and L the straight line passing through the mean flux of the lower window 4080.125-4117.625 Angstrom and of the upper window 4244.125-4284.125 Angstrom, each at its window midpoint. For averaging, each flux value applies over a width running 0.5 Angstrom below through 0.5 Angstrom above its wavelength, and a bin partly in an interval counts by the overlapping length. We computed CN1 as 0.06 mag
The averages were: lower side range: 5.48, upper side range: 5.95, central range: 5.34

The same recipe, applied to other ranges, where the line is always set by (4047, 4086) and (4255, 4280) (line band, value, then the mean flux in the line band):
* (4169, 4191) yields 0.11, 5.3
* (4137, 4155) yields 0.10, 5.29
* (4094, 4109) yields 0.15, 5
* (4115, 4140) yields 0.08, 5.37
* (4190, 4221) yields 0.08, 5.47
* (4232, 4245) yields 0.03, 5.77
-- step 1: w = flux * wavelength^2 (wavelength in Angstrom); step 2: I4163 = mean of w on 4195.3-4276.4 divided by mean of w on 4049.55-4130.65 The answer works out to 1.11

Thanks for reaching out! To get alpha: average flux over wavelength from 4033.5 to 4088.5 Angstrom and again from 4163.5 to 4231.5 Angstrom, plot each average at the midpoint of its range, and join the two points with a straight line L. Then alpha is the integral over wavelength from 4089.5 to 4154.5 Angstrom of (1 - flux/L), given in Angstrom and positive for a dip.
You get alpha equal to 2.9 Angstrom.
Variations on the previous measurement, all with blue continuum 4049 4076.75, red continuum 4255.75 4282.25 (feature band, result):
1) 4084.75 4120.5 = 2.01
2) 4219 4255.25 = 1.21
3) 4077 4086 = -0.67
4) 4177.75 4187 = 0.81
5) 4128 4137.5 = 0.30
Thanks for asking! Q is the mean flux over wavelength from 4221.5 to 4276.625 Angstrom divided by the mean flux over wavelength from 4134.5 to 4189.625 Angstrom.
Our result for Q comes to 1.08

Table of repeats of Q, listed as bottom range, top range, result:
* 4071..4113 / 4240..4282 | 1.07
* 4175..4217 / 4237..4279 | 1.10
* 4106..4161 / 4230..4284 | 1.10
